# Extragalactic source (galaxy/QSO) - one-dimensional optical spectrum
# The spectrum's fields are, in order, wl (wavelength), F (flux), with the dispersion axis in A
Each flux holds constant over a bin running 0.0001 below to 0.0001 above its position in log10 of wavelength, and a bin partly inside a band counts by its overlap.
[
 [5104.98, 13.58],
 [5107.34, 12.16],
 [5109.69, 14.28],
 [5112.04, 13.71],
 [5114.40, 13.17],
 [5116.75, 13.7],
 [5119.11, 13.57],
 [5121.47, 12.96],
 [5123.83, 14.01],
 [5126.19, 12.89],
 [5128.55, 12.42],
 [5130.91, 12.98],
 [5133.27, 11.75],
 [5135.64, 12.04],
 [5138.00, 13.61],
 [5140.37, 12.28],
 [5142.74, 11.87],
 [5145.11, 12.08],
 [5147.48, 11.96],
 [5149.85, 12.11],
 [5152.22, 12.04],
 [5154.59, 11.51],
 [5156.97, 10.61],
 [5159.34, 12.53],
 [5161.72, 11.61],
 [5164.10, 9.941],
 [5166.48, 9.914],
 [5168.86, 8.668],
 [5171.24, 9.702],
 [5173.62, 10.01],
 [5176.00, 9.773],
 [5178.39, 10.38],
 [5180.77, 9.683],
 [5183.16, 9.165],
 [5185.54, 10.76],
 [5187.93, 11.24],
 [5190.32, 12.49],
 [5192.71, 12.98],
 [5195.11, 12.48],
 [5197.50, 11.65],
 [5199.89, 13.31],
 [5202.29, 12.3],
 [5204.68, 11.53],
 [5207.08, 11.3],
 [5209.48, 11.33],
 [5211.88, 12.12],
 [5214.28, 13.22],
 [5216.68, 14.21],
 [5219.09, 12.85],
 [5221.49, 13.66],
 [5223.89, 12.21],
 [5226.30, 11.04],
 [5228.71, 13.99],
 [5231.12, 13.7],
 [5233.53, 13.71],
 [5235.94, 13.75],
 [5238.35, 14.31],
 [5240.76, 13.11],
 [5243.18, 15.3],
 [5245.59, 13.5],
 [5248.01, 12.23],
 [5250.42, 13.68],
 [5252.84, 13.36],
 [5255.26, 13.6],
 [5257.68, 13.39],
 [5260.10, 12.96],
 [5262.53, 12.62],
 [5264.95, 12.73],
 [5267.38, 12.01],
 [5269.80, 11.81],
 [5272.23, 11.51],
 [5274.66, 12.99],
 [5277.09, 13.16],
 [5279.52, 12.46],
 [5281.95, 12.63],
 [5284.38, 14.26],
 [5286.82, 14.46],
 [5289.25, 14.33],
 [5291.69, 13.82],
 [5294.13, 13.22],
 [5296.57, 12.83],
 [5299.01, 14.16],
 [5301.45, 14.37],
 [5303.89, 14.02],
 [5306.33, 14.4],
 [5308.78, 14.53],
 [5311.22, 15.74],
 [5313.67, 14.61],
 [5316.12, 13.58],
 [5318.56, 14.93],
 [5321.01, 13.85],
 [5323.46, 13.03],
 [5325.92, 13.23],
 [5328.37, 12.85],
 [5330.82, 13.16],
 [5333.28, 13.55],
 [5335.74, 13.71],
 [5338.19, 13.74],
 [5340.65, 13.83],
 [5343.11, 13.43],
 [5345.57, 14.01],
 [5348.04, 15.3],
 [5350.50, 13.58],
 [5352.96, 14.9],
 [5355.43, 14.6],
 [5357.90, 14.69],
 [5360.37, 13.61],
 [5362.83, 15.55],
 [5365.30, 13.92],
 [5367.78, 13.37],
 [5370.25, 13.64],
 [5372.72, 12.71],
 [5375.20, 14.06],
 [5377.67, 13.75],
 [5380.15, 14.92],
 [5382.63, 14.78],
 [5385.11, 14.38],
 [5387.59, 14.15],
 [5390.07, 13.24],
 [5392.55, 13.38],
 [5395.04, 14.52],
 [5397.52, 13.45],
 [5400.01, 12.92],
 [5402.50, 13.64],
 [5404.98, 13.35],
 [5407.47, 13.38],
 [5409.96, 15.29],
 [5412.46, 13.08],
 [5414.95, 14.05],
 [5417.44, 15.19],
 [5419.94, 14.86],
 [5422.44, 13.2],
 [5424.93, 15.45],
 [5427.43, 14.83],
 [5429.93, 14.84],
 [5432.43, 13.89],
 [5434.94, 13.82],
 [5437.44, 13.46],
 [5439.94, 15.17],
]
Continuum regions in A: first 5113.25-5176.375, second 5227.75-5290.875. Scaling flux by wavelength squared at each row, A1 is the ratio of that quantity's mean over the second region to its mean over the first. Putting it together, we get 1.17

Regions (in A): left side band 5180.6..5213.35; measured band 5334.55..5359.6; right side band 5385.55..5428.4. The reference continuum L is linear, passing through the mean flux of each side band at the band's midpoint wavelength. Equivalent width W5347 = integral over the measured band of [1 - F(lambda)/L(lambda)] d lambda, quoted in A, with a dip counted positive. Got -1.56 A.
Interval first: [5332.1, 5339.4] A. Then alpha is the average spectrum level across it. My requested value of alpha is 13.7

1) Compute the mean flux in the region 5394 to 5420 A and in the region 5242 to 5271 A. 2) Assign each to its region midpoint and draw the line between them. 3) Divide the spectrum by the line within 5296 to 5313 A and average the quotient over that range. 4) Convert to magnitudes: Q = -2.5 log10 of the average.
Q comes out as -0.08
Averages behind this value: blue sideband 13.1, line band 14.4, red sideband 13.9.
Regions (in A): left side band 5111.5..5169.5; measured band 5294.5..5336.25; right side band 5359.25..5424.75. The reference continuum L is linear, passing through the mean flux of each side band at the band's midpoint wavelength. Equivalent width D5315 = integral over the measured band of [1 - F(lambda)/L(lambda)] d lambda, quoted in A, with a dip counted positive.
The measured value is -1.52 A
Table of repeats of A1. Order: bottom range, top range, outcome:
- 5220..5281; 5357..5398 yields 1.12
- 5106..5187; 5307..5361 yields 1.28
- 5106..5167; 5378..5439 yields 1.26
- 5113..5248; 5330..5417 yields 1.23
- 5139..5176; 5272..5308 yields 1.29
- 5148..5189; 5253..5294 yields 1.28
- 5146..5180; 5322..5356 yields 1.37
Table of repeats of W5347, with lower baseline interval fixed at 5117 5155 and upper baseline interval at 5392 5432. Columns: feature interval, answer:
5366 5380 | 0.3 A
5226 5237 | -0.3 A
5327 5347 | 0.2 A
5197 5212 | 1.2 A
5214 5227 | 0.1 A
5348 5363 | -0.8 A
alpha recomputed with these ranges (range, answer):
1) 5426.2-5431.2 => 14.8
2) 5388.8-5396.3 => 13.7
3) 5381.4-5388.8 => 14.4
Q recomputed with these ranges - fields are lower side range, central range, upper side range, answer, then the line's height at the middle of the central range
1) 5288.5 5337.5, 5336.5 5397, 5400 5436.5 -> 0.00 mag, 14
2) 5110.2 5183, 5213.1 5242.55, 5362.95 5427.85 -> -0.07 mag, 12.5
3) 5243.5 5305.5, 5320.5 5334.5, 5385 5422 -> 0.02 mag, 13.5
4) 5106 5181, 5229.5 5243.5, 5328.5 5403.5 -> -0.09 mag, 12.7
